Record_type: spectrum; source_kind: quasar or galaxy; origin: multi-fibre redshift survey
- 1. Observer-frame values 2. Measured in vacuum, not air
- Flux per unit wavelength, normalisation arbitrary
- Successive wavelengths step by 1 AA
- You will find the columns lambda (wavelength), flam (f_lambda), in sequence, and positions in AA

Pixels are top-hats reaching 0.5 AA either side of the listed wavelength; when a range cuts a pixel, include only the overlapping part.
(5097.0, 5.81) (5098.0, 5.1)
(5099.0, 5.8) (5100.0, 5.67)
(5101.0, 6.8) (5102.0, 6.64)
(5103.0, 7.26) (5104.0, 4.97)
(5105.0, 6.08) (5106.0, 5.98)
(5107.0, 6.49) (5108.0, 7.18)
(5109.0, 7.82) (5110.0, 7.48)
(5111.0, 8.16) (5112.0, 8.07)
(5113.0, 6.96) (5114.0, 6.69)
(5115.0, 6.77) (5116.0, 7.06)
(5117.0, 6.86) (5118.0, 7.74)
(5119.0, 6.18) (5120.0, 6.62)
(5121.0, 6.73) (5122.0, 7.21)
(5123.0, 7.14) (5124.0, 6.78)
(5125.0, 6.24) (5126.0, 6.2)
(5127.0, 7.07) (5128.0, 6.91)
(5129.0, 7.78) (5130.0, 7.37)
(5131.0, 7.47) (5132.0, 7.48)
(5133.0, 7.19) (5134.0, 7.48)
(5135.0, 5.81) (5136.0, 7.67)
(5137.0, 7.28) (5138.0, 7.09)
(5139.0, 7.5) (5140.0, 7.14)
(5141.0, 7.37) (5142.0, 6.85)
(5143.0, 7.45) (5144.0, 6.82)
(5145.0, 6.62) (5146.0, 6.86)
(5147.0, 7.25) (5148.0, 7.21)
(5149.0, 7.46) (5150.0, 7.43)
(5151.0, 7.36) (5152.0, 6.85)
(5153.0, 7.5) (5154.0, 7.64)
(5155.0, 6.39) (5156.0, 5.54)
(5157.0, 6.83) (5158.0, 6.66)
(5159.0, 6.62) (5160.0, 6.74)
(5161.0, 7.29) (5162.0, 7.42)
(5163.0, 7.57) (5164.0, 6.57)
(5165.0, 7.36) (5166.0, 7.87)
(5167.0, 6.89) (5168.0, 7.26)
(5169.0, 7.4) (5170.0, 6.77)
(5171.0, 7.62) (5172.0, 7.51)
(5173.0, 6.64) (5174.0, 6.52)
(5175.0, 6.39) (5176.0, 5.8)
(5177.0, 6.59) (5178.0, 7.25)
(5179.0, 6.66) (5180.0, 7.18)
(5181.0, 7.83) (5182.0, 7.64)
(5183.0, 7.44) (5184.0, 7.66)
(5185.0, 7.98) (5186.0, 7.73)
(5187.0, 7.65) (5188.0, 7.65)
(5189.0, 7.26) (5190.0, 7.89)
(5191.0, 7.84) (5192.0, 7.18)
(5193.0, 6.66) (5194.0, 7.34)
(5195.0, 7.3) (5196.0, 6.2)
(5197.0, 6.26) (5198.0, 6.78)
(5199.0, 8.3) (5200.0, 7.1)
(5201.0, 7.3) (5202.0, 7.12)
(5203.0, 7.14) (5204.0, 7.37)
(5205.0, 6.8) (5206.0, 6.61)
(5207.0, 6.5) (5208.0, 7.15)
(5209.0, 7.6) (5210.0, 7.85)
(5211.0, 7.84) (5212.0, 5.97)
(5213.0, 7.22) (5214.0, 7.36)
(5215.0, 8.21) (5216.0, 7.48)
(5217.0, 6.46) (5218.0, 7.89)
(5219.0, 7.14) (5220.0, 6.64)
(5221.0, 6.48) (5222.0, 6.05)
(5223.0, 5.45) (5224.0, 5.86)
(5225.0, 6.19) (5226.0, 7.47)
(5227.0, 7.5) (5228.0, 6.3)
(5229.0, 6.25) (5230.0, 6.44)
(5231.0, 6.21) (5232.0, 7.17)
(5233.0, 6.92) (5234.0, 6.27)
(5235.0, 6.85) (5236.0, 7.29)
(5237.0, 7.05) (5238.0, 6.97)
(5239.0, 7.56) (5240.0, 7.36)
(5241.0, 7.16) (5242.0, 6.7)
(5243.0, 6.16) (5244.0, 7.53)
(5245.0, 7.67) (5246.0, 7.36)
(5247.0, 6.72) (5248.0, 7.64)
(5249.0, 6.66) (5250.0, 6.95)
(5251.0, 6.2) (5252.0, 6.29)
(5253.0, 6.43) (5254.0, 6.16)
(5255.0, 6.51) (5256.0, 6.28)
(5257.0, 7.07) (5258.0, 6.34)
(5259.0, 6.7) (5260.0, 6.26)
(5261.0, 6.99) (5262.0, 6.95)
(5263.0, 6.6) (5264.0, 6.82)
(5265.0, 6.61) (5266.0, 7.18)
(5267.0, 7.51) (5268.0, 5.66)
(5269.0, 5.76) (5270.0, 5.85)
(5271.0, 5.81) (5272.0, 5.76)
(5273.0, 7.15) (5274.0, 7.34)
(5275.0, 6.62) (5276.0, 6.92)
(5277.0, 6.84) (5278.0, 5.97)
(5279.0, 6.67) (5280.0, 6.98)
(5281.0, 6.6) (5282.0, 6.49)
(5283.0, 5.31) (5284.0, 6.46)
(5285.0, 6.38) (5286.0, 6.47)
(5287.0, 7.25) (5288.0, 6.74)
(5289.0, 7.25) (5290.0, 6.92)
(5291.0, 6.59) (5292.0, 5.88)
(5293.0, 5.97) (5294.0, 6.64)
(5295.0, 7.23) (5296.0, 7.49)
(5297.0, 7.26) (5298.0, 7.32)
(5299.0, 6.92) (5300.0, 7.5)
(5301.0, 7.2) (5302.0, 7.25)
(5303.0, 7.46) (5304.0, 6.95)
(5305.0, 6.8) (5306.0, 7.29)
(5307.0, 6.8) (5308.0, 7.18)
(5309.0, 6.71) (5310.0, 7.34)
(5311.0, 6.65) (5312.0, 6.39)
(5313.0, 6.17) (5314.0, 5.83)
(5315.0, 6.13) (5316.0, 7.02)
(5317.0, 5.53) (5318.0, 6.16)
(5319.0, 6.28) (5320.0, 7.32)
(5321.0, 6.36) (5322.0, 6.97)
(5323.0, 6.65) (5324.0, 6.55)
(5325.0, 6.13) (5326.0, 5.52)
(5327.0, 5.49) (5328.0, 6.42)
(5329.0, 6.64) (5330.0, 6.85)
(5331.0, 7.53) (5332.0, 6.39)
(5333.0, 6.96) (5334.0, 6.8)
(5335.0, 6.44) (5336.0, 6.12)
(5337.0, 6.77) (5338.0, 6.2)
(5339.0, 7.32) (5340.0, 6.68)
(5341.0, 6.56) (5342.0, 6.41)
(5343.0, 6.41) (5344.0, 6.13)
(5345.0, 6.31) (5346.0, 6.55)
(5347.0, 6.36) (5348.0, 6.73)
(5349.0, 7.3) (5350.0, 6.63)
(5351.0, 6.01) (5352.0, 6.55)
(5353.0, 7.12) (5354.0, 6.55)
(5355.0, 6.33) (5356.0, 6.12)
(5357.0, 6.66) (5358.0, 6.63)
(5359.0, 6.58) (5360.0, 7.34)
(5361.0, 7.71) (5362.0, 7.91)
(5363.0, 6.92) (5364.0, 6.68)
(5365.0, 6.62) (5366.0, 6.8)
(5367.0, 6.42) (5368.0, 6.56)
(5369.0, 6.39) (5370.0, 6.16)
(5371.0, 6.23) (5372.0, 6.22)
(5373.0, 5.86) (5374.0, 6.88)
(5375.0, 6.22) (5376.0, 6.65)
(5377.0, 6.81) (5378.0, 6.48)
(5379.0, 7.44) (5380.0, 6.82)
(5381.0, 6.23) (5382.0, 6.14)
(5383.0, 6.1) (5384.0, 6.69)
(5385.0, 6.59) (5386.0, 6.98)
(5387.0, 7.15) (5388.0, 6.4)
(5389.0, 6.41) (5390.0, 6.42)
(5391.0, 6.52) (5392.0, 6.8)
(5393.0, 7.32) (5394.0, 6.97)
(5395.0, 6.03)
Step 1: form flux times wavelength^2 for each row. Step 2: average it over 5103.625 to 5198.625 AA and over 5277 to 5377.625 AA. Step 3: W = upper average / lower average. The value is 1.0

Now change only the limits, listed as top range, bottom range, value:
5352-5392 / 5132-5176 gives 1.02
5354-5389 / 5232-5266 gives 1.02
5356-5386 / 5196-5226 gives 1.01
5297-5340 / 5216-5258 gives 1.02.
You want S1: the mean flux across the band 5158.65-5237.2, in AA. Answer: 7.05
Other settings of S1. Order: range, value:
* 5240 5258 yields 6.8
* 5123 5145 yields 7.08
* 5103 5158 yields 7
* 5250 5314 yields 6.68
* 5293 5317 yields 6.89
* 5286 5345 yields 6.68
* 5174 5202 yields 7.2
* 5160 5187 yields 7.19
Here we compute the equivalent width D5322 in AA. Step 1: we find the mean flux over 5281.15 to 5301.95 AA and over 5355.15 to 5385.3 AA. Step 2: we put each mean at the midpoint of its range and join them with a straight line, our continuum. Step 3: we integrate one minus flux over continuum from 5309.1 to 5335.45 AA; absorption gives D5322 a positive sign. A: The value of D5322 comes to 0.9 AA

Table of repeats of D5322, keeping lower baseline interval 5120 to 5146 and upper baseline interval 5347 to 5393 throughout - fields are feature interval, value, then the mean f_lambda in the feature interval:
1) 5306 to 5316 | 0.2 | 6.64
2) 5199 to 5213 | -0.5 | 7.15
